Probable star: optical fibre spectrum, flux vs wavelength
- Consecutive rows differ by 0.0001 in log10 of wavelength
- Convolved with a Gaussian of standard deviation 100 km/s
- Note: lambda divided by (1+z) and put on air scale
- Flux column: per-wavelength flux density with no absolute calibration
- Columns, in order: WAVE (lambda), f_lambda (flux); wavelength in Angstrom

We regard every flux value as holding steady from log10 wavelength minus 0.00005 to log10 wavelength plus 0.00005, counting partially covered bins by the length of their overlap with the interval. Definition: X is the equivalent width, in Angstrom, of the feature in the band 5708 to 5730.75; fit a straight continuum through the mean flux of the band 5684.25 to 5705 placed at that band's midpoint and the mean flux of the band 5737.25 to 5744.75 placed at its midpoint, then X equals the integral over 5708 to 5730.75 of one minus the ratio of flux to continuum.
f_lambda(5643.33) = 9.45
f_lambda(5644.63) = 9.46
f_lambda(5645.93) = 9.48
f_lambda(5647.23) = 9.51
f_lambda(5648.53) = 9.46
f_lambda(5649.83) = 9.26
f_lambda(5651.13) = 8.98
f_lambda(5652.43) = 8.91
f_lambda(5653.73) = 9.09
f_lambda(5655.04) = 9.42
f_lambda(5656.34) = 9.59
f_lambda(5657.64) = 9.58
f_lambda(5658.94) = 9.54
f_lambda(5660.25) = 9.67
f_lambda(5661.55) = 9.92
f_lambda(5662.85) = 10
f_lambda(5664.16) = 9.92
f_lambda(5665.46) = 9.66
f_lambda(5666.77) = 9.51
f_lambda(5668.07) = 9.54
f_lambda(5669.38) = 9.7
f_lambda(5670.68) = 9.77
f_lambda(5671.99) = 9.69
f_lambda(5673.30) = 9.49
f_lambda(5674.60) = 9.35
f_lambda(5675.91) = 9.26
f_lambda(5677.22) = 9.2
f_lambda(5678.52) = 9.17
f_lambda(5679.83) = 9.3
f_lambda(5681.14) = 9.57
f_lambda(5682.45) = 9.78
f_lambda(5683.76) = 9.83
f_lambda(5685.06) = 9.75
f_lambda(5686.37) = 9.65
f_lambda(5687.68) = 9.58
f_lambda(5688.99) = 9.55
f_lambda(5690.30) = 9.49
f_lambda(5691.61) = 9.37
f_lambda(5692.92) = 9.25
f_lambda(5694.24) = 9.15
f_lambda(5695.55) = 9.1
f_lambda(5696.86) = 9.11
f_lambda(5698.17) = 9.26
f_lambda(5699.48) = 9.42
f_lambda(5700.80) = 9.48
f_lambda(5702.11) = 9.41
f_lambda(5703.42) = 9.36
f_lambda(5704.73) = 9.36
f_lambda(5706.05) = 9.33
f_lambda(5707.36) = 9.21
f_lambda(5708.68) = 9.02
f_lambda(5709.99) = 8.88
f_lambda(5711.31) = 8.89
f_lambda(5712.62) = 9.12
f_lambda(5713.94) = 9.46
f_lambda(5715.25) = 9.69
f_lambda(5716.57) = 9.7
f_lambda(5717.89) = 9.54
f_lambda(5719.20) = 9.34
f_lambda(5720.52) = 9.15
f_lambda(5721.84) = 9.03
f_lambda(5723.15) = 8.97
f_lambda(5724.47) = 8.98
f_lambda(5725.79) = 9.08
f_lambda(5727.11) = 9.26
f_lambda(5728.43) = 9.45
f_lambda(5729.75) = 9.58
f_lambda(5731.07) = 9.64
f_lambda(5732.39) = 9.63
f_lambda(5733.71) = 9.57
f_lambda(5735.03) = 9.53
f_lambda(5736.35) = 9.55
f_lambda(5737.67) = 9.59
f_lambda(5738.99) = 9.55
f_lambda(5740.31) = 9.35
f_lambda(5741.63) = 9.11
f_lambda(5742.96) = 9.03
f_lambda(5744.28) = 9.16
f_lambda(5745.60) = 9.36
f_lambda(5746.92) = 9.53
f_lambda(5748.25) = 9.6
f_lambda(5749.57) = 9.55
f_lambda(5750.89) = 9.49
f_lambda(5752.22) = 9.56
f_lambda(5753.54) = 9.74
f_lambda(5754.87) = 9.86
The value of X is 0.23 Angstrom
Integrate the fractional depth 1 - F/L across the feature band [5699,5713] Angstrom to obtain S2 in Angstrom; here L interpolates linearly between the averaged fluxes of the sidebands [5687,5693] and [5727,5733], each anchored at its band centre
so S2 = 0.4 Angstrom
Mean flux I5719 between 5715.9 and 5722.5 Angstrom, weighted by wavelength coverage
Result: 9.35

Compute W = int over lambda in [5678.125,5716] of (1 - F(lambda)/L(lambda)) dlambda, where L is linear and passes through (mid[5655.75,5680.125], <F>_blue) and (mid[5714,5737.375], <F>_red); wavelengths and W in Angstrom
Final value 0.5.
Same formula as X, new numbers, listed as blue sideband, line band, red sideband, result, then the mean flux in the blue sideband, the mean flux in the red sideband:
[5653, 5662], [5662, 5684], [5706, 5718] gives -0.27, 9.53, 9.27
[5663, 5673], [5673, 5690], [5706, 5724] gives 0.10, 9.68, 9.23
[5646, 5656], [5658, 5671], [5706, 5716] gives -0.67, 9.26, 9.2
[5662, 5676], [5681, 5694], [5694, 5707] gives -0.17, 9.64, 9.31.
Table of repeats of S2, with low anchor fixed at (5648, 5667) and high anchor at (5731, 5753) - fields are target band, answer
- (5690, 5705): 0.3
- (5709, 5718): 0.2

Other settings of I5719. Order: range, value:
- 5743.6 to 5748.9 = 9.41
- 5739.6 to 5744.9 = 9.16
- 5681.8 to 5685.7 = 9.81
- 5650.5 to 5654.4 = 8.98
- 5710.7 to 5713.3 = 9.01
